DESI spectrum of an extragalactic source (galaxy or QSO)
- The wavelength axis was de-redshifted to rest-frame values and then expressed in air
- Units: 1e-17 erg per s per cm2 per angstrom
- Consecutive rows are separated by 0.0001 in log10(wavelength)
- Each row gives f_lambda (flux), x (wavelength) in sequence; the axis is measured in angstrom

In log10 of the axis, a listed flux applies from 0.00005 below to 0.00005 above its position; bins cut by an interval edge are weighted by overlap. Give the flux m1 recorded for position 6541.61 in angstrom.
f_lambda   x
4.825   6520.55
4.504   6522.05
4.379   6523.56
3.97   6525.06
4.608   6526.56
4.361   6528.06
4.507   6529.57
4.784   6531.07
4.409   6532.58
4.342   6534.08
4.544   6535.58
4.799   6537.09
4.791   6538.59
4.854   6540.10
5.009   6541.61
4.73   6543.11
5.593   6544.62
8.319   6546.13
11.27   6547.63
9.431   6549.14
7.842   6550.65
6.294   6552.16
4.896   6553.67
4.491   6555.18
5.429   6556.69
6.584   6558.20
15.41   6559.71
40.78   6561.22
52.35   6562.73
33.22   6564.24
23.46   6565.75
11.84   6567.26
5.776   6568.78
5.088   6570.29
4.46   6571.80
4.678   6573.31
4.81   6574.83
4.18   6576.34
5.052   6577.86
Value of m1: 5.009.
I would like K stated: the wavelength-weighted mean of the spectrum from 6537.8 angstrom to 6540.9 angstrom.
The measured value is 4.82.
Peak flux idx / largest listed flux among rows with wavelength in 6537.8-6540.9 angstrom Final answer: 4.854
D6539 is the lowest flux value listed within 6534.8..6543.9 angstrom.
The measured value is 4.544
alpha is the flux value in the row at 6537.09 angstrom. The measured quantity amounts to 4.799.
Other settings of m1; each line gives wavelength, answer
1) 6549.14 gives 9.431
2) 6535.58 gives 4.544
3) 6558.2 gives 6.584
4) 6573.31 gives 4.678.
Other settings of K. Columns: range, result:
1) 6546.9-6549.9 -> 10.3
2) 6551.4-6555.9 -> 5.23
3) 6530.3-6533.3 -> 4.59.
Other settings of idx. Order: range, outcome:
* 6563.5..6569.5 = 33.22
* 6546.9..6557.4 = 11.27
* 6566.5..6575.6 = 11.84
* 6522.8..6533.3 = 4.784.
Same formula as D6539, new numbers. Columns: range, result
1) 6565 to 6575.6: 4.46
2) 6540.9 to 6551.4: 4.73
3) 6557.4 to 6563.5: 6.584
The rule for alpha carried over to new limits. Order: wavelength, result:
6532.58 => 4.409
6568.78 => 5.776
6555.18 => 4.491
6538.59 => 4.791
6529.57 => 4.507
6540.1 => 4.854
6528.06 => 4.361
